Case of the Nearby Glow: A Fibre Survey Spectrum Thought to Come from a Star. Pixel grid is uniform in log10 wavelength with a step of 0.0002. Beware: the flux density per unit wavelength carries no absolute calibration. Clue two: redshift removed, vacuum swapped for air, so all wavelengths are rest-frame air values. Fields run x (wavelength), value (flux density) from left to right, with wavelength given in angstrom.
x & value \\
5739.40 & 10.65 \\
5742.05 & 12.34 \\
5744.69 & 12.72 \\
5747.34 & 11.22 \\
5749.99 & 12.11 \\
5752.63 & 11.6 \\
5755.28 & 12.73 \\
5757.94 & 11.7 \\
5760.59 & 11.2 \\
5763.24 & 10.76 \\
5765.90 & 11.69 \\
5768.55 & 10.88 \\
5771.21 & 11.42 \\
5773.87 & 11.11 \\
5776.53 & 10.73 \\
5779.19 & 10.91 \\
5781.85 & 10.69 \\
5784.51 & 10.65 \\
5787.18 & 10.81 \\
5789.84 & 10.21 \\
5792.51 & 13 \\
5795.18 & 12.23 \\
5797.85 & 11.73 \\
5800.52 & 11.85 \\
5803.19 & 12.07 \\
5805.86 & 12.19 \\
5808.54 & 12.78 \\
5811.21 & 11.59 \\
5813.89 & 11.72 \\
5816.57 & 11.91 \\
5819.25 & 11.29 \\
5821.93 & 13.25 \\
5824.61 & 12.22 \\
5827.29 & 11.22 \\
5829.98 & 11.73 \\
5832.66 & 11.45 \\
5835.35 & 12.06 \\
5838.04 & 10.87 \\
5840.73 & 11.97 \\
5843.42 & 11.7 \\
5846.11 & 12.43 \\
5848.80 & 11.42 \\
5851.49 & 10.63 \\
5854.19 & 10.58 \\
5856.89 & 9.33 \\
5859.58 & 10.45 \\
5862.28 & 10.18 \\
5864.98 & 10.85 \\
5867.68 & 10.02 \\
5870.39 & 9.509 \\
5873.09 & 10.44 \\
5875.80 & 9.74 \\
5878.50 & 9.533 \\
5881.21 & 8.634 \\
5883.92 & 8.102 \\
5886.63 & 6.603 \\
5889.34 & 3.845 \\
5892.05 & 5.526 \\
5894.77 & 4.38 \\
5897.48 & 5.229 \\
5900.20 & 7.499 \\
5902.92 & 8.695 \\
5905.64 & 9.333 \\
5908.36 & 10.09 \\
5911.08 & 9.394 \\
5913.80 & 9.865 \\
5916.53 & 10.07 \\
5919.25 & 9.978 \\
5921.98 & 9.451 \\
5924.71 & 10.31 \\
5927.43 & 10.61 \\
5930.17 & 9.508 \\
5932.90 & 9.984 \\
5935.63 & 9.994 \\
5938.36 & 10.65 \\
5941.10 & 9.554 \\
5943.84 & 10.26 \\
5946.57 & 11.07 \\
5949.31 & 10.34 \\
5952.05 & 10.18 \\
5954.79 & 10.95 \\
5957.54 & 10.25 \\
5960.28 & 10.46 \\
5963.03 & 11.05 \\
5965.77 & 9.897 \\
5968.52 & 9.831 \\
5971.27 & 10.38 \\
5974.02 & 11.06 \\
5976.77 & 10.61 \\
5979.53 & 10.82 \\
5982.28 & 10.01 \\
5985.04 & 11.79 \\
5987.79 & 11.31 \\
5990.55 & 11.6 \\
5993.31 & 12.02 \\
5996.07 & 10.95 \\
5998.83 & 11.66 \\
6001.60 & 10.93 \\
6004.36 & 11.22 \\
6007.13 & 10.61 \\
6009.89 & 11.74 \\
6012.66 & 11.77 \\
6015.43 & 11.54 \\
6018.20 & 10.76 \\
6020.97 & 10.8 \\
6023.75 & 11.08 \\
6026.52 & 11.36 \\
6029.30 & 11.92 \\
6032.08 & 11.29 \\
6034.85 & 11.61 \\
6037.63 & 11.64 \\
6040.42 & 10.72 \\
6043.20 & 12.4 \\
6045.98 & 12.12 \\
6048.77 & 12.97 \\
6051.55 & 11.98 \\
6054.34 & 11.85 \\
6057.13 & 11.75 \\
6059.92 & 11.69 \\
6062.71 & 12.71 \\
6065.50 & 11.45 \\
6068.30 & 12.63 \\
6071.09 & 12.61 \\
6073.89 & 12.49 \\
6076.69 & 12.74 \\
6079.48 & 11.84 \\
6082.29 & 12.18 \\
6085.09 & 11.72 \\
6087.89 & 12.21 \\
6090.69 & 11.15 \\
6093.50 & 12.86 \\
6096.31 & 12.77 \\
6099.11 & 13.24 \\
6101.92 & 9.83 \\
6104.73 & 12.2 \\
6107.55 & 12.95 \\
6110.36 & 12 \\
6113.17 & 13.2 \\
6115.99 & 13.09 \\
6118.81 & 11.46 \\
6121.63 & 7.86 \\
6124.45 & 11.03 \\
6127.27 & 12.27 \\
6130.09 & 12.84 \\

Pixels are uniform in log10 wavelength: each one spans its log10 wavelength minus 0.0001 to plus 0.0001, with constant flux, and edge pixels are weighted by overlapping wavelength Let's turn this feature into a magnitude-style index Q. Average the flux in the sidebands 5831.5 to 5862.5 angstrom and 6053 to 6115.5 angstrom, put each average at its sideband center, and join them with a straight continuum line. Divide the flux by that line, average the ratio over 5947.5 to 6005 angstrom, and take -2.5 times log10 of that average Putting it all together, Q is 0.09 mag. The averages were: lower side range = 11.1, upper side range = 12.2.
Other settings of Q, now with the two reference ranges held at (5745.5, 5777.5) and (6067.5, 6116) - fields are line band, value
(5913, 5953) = 0.17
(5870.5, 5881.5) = 0.21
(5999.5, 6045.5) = 0.07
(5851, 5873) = 0.15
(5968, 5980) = 0.14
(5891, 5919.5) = 0.40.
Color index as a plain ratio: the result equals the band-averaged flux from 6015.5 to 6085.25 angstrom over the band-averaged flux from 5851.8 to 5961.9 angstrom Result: 1.3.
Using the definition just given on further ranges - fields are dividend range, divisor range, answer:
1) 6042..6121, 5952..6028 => 1.11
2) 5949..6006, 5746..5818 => 0.94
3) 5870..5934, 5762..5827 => 0.74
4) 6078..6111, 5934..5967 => 1.16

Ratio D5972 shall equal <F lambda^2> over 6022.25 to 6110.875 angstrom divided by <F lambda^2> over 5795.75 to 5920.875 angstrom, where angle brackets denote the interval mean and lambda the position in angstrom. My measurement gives 1.3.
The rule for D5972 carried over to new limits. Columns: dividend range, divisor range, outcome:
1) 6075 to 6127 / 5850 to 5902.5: 1.52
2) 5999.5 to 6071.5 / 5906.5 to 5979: 1.18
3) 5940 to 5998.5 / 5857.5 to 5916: 1.30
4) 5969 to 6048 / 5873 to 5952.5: 1.30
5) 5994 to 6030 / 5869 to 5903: 1.57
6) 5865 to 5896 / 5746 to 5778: 0.73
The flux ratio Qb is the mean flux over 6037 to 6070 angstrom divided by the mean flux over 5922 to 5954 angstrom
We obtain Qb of 1.18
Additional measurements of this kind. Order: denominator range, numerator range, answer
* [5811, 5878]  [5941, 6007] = 0.97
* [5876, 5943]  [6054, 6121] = 1.40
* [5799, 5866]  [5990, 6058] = 1.00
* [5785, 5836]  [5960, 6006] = 0.92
